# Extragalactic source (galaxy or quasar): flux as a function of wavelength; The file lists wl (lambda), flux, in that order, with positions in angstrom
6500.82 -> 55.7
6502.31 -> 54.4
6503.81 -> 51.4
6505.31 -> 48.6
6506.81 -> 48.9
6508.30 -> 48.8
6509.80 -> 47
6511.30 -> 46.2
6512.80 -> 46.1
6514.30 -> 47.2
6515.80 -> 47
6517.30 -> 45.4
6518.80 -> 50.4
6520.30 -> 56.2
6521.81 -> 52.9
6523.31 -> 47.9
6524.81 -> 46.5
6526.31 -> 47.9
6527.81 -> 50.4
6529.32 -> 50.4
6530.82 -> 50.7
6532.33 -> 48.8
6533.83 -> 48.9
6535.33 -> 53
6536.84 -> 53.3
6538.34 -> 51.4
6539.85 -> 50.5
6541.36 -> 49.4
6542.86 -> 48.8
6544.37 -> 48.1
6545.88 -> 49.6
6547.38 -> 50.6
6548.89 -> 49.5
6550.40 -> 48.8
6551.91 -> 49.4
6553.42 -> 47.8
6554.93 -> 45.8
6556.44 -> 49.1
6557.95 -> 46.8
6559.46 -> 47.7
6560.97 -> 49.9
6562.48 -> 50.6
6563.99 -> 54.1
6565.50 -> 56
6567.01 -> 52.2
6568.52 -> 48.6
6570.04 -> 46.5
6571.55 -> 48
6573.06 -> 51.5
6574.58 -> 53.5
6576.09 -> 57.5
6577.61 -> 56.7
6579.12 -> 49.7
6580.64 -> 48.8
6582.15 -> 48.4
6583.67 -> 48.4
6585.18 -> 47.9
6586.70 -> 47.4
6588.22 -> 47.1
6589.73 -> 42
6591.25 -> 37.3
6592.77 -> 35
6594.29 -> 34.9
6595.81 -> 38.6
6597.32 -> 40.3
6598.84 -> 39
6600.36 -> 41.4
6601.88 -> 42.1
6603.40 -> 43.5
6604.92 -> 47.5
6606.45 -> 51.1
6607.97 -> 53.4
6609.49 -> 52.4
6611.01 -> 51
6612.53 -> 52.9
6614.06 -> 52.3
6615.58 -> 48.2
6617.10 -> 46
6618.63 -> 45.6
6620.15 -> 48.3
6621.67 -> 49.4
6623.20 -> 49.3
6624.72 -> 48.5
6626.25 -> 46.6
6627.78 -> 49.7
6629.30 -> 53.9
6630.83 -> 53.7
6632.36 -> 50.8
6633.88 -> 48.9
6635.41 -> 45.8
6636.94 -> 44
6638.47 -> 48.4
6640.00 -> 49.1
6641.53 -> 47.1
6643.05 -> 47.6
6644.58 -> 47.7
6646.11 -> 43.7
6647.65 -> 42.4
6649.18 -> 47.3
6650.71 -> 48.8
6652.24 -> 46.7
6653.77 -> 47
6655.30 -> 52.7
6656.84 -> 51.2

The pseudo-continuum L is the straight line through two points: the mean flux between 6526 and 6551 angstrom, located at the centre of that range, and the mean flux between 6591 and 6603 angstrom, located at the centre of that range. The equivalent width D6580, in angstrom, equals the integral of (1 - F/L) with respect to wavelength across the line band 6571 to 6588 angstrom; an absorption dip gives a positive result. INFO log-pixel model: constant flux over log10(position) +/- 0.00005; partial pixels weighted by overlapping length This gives -3.4 angstrom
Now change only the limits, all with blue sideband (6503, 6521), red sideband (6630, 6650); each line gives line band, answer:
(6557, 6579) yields -1.5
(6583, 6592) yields 0.5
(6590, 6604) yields 2.5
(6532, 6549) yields -0.7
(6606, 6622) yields -0.8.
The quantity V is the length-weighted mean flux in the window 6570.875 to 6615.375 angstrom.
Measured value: 46.9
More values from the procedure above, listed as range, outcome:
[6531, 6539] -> 51.1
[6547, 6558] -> 48.5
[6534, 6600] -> 48.1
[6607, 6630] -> 49.8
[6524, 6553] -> 49.8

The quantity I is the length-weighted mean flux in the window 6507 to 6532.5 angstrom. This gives 48.8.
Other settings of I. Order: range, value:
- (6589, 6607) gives 40.9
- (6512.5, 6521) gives 48.8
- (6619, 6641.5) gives 48.9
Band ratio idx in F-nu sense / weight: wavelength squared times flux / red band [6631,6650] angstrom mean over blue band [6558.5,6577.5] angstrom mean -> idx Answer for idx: 0.94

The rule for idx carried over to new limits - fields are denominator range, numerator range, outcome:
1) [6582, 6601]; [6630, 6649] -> 1.15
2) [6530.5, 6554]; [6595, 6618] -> 0.95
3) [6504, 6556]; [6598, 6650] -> 1.00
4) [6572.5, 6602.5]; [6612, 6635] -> 1.10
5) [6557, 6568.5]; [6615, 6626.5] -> 0.96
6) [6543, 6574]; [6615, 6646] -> 1.00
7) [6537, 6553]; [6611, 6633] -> 1.02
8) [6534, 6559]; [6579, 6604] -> 0.88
